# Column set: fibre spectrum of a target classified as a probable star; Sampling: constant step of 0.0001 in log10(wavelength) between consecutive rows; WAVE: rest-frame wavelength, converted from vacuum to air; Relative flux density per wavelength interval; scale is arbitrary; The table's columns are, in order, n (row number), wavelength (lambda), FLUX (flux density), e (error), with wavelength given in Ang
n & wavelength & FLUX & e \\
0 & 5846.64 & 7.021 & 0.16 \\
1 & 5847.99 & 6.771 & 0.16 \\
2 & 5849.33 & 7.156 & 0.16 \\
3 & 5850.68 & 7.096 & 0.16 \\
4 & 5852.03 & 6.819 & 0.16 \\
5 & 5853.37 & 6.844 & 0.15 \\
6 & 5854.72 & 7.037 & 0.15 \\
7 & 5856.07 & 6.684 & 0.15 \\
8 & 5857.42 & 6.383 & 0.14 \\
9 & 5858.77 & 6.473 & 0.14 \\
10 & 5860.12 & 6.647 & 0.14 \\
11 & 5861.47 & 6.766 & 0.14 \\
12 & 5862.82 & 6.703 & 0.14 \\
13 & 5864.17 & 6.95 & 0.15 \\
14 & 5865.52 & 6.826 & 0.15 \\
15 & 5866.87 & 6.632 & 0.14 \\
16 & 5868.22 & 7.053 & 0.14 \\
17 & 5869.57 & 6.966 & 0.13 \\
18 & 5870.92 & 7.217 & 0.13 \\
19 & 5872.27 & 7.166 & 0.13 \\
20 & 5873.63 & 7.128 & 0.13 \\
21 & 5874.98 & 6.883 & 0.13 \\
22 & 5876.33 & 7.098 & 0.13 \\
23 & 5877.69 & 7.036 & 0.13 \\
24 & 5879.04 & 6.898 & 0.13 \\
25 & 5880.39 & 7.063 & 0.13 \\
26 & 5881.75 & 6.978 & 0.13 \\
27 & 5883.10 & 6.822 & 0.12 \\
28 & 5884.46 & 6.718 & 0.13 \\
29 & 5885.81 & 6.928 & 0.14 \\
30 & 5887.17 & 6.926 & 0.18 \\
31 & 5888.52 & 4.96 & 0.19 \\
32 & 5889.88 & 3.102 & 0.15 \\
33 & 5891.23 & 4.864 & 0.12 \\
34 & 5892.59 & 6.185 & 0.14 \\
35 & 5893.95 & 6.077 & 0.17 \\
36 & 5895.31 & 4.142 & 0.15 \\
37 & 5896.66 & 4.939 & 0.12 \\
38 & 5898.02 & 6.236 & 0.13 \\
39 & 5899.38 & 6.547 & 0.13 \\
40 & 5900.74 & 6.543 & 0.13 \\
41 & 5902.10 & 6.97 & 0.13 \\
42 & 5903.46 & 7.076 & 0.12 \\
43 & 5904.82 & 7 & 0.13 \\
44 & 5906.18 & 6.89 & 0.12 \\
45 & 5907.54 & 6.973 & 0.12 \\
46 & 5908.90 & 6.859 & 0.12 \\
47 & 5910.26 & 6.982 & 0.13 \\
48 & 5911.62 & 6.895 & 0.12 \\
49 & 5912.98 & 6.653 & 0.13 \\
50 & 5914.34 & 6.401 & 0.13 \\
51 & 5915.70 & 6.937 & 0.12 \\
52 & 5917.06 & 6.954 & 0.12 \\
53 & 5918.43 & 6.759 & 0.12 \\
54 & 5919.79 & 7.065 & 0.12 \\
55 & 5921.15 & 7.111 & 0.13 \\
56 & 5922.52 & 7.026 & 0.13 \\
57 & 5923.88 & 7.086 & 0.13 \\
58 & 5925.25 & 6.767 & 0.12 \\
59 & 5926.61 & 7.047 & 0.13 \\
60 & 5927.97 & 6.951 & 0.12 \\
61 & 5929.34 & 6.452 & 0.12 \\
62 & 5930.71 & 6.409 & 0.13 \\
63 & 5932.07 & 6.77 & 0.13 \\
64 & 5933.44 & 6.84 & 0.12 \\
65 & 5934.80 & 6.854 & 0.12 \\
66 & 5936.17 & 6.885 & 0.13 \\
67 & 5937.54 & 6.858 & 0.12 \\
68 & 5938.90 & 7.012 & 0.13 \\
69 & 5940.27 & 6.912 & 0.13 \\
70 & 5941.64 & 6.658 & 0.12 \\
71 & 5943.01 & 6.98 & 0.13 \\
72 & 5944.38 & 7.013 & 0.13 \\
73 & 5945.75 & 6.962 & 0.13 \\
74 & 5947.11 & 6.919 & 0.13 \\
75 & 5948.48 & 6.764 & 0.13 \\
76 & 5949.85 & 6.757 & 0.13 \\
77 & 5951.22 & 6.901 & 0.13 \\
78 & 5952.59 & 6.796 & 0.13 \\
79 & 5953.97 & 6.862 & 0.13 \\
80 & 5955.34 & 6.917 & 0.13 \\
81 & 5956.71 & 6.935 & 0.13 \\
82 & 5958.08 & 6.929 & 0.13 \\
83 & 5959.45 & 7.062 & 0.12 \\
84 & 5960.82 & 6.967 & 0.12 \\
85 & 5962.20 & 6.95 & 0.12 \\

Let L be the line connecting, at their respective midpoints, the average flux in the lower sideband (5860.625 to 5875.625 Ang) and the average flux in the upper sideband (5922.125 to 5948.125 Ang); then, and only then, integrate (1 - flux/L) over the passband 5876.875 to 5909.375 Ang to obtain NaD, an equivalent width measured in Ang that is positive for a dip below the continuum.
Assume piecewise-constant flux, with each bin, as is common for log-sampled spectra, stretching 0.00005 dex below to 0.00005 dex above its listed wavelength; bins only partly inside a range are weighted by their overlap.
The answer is 2.95 Ang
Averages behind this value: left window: 6.93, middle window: 6.28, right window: 6.86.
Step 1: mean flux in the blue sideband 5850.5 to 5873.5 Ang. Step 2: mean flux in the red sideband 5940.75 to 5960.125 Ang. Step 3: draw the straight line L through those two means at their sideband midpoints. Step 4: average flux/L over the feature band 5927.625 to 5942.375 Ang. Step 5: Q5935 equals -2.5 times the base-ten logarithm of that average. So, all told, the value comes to 0.017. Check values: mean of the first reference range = 6.84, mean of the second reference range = 6.89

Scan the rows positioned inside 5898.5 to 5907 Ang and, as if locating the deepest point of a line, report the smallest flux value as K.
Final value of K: 6.543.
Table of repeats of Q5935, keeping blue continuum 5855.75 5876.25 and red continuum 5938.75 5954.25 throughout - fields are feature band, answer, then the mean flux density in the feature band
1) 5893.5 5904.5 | 0.13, 6.1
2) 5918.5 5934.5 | 0.00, 6.86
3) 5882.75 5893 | 0.19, 5.77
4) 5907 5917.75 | 0.00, 6.83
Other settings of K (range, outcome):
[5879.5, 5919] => 3.102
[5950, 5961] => 6.796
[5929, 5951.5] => 6.409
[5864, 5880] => 6.632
